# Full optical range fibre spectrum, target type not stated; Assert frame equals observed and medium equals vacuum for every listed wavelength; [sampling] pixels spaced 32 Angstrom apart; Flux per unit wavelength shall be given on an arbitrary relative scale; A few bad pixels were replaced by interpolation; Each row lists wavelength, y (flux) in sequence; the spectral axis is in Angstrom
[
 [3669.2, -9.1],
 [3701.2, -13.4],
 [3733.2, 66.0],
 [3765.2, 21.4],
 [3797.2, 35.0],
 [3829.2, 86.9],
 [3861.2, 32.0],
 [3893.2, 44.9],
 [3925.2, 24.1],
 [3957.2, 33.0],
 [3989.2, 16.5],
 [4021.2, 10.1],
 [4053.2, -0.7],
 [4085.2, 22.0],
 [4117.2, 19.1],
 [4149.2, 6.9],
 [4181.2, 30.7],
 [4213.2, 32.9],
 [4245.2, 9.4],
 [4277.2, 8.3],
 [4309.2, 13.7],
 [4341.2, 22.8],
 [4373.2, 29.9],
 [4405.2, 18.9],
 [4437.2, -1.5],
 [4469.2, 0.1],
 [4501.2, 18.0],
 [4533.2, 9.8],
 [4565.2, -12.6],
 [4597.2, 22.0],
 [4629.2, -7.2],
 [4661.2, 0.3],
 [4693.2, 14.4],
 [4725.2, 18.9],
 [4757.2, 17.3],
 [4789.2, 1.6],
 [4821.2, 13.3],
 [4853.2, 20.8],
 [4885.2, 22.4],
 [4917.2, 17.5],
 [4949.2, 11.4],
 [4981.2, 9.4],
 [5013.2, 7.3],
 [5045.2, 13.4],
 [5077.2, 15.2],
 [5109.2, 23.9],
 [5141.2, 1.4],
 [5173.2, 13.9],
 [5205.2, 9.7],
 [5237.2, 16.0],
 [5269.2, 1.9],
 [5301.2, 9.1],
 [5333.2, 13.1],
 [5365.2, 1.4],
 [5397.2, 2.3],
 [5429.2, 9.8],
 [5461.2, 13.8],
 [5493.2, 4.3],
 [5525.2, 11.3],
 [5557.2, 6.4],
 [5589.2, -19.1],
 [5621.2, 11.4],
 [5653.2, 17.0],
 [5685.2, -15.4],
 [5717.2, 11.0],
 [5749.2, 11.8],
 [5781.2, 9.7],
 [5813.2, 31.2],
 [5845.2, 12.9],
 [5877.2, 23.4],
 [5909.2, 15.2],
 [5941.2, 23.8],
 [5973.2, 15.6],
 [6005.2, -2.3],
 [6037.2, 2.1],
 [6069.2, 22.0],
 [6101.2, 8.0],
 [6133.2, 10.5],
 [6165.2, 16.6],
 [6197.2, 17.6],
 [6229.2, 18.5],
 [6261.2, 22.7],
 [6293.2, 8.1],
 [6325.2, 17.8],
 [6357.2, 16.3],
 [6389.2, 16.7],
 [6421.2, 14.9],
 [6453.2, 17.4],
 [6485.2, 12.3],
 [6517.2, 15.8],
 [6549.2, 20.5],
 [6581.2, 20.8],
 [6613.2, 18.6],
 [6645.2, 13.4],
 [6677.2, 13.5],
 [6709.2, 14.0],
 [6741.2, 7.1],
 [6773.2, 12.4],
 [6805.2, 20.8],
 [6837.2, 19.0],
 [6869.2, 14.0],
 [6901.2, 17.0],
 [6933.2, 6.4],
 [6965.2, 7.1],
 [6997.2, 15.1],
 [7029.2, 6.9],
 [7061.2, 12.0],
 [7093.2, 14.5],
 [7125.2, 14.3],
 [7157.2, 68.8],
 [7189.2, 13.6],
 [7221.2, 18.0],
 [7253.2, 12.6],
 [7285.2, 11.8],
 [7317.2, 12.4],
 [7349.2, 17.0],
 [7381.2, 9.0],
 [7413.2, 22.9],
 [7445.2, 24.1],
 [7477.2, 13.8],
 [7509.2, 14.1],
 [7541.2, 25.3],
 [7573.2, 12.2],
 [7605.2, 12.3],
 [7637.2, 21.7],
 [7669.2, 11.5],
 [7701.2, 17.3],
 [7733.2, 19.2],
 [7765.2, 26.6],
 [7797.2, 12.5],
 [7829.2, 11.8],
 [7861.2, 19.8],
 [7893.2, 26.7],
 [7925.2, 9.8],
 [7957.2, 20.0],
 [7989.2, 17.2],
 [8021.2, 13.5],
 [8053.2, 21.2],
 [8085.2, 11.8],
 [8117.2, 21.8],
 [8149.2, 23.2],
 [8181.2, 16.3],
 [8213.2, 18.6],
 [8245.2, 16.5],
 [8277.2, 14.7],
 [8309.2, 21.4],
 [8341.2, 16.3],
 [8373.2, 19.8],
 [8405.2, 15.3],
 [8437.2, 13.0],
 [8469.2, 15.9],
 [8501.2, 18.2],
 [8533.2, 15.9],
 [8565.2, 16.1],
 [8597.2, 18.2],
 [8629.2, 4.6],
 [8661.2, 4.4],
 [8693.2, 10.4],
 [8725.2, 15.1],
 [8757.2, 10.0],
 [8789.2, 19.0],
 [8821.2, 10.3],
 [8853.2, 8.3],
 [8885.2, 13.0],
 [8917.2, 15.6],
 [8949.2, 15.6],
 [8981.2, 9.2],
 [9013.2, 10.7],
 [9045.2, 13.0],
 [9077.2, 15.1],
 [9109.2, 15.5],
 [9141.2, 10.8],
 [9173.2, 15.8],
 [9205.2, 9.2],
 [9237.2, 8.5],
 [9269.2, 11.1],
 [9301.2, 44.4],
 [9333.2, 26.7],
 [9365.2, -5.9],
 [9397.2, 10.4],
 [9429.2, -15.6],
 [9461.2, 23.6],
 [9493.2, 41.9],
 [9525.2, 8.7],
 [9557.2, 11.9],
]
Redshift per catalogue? 0.917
